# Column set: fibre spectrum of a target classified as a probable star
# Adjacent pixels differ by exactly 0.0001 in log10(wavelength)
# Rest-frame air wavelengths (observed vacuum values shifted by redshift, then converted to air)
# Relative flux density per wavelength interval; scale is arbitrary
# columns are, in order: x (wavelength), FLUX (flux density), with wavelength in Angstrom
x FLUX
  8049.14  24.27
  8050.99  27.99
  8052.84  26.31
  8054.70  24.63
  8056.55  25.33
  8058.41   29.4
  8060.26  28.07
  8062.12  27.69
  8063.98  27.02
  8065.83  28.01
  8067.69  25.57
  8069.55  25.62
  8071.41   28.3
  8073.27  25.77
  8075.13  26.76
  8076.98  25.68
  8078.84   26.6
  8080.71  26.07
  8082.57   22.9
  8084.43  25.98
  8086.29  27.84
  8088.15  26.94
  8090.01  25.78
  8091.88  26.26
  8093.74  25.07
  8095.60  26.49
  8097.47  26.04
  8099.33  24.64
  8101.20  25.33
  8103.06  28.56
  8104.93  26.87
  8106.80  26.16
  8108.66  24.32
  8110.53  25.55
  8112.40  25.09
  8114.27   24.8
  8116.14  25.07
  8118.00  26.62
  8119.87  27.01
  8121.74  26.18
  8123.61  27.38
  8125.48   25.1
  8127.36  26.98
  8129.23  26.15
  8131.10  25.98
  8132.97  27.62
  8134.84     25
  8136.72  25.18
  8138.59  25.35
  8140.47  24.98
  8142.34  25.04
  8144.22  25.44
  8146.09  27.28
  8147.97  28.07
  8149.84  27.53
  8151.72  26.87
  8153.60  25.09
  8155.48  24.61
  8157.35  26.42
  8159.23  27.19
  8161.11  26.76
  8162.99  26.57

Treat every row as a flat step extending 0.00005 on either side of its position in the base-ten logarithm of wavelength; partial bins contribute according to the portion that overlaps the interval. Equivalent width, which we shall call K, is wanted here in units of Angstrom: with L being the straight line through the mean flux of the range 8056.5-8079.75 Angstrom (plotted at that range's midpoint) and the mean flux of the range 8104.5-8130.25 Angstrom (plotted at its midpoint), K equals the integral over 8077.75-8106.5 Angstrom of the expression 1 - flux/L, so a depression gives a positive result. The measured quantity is 0.4 Angstrom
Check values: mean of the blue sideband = 27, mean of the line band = 26.1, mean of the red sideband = 25.9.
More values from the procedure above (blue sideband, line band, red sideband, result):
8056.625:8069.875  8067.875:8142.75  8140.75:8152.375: 2.7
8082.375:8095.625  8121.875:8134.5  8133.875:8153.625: -0.2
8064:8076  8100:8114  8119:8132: 0.3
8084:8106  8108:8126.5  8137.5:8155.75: 0.3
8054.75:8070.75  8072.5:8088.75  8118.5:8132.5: 0.5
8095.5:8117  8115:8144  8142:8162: 0.1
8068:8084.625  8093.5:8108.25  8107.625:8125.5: -0.2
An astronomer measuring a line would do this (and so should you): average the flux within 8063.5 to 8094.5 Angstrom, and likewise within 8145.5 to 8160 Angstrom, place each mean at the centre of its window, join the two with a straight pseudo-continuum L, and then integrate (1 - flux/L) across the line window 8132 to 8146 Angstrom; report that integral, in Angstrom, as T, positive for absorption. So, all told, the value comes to 0.5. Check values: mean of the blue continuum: 26.2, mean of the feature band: 25.6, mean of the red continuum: 26.6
